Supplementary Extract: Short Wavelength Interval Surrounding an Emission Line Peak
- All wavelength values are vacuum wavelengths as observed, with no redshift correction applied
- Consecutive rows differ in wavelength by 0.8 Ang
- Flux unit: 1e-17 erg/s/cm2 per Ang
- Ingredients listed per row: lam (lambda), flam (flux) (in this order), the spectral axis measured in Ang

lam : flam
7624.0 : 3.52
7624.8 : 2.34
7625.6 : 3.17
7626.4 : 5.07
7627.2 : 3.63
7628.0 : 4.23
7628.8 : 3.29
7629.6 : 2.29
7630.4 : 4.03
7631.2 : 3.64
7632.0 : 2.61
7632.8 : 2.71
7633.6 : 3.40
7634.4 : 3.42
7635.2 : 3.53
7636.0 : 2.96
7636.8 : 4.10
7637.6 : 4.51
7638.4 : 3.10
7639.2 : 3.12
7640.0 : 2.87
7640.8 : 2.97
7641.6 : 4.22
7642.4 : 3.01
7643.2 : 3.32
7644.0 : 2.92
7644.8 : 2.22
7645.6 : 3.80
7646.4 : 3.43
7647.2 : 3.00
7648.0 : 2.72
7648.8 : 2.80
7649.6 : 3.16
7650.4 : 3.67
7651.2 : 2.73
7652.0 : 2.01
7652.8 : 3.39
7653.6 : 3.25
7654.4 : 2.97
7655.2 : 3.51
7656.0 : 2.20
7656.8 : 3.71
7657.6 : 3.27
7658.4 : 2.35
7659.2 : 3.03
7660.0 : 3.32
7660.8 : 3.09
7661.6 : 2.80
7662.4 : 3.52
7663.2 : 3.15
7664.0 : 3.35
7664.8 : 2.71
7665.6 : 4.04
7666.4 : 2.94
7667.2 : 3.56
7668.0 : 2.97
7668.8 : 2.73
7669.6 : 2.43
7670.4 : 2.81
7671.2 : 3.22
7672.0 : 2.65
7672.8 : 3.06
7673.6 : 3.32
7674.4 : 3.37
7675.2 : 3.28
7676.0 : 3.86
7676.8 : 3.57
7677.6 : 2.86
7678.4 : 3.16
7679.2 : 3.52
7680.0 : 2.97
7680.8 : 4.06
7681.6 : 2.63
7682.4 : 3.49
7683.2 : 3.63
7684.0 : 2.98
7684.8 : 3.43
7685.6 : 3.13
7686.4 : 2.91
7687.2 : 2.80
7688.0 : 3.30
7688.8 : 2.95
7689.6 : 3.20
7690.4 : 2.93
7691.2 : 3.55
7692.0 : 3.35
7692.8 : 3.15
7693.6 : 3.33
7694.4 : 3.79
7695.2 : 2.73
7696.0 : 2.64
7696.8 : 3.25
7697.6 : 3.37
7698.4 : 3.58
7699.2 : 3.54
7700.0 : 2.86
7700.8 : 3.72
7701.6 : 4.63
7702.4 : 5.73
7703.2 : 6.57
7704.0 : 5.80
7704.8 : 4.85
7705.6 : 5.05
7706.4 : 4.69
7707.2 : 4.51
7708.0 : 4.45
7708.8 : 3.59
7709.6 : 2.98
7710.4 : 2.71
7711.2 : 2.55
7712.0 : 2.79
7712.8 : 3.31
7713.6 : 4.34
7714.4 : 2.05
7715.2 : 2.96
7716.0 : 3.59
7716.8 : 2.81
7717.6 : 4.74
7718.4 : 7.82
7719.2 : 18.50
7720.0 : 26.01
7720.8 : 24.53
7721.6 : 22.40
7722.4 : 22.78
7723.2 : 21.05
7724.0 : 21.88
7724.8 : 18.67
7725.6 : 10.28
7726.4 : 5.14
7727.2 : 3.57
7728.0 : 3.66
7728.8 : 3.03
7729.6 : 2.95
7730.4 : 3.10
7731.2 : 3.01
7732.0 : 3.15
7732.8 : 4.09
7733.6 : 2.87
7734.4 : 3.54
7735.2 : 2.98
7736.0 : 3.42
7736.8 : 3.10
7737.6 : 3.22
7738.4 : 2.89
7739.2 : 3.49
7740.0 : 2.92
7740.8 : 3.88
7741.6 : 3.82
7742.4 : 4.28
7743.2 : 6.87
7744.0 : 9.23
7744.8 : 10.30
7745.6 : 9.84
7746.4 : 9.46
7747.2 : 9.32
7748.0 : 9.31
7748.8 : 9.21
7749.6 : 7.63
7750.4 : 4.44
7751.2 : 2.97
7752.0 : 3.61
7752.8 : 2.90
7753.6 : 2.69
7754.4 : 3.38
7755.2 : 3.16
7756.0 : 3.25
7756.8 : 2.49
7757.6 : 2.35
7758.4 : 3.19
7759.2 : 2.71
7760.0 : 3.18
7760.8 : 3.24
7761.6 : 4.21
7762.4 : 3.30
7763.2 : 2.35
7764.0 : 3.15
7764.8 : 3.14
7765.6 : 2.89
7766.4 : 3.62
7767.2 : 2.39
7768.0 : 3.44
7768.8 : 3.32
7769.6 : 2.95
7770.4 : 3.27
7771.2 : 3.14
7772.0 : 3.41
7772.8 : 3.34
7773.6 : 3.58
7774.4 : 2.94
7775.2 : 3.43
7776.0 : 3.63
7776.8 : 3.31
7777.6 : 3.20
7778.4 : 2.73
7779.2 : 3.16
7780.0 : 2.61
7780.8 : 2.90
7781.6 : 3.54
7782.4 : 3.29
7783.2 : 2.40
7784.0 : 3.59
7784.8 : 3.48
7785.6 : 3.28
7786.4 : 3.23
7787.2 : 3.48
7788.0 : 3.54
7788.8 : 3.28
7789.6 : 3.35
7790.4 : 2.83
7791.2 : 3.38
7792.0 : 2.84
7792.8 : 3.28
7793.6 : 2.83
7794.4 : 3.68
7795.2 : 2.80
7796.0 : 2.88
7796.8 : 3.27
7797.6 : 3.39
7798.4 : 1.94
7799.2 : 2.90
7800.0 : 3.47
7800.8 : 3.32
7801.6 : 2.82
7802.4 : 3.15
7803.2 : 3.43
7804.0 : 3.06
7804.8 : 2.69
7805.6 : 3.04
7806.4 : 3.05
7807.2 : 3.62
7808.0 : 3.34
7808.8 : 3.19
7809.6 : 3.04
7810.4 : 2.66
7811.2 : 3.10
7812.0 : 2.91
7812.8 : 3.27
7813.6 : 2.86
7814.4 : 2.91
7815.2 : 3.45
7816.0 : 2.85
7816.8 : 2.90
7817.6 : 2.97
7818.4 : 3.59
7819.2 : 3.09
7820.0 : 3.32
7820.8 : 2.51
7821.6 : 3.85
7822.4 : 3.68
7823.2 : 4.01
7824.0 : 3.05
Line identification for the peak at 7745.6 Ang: [N II]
